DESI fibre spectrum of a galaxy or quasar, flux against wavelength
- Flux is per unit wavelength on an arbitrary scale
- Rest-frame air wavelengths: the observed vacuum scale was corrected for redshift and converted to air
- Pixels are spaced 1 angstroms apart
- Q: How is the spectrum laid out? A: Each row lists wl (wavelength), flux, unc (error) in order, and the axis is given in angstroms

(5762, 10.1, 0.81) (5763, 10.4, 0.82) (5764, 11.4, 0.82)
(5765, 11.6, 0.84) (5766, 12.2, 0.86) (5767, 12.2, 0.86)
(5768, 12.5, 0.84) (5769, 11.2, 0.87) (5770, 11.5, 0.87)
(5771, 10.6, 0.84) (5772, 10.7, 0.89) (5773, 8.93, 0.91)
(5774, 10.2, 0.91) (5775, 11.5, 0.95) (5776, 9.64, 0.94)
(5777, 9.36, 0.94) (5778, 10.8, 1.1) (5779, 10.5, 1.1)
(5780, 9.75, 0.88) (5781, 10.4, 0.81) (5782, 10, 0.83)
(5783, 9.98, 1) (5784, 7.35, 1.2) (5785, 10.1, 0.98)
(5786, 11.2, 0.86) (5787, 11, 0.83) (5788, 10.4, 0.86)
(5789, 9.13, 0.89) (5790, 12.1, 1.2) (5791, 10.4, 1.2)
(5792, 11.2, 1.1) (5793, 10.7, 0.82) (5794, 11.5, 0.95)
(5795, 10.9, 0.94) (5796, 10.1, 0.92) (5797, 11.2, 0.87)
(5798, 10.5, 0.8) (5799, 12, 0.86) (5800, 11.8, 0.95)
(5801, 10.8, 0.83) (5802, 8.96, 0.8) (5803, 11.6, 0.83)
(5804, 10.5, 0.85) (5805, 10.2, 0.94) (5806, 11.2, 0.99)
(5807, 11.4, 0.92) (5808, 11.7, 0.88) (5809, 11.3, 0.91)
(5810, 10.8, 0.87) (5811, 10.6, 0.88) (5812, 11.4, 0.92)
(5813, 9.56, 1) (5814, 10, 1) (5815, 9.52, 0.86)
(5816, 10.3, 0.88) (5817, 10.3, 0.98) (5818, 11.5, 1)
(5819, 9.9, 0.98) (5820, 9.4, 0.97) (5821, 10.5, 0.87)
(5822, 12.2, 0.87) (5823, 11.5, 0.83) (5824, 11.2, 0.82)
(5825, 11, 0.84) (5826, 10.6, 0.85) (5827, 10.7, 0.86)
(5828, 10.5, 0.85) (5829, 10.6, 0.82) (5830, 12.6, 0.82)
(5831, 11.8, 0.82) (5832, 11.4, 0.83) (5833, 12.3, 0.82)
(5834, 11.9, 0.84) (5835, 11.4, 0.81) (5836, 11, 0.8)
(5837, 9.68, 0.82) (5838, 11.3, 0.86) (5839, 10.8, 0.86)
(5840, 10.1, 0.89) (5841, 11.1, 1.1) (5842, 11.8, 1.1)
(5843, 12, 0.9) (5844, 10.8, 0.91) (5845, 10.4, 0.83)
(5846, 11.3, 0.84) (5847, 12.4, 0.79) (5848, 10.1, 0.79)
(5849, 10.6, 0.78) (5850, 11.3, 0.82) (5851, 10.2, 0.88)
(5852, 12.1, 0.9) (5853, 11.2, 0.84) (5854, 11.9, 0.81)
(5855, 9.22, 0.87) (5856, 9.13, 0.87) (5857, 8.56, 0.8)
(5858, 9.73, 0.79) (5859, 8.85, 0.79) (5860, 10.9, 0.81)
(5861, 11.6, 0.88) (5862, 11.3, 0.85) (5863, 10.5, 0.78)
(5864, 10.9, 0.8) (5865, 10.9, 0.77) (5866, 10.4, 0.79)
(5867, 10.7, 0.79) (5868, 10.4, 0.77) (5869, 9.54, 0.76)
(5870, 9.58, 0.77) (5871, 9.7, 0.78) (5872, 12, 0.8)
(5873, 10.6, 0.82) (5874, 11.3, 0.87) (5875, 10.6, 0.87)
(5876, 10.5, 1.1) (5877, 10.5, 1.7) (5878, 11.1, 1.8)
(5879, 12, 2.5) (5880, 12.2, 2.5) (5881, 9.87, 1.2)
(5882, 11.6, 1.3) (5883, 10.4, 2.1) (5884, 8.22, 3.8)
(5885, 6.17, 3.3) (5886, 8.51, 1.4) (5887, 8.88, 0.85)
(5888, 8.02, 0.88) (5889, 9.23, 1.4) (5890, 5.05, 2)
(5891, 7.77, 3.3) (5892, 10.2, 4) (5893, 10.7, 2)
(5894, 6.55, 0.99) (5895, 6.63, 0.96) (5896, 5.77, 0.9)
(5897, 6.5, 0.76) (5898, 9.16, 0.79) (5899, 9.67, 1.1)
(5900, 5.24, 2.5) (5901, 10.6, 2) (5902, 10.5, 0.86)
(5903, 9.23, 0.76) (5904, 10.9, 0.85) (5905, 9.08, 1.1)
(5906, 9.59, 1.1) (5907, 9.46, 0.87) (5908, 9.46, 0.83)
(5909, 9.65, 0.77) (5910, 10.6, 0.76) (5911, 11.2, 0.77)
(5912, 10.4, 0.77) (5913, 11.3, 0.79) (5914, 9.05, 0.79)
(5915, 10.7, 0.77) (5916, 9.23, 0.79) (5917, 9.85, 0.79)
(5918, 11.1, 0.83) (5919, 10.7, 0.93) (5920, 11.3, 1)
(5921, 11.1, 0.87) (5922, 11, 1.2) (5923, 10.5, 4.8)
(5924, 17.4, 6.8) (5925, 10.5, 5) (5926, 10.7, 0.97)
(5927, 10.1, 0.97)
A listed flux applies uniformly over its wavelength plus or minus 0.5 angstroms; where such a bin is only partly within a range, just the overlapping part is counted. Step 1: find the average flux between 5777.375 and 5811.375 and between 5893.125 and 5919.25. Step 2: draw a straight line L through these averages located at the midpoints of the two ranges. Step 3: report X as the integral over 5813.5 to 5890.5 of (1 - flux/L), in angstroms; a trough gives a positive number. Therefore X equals -4.26 angstroms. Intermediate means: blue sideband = 10.6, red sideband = 9.32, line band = 10.5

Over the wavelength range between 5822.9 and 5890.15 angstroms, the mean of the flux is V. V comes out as 10.6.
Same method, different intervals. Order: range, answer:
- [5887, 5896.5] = 7.83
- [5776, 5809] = 10.6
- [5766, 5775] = 11.1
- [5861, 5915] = 9.65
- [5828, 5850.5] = 11.2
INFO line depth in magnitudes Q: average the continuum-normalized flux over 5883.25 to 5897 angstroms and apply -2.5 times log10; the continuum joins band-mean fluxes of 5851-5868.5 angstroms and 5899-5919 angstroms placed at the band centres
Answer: 0.28 mag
